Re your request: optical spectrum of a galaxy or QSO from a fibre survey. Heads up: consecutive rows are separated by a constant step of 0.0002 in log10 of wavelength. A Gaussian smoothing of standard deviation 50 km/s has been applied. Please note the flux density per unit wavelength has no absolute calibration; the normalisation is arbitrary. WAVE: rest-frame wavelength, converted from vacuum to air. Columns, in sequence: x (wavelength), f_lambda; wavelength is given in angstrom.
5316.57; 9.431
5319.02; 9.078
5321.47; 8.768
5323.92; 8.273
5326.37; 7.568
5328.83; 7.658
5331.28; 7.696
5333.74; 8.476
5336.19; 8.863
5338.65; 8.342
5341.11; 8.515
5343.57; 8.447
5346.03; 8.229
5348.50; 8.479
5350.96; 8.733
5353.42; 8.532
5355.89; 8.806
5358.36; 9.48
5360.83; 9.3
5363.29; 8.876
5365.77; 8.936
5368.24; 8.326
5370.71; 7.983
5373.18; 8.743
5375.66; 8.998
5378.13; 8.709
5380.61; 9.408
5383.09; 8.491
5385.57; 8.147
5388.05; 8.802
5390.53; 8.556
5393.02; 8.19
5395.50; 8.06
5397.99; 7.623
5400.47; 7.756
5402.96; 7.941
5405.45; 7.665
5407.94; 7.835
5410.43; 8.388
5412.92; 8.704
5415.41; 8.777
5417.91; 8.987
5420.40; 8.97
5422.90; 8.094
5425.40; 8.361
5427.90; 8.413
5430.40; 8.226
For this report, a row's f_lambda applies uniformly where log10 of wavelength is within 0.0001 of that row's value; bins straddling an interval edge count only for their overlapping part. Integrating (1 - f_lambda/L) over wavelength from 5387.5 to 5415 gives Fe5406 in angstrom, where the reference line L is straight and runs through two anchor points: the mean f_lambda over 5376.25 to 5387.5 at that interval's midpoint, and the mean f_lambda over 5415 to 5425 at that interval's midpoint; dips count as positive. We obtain 1.7 angstrom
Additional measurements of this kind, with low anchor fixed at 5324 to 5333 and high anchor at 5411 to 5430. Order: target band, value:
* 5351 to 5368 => -1.88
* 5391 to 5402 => 0.55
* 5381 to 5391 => -0.35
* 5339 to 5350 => -0.71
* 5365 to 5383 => -1.18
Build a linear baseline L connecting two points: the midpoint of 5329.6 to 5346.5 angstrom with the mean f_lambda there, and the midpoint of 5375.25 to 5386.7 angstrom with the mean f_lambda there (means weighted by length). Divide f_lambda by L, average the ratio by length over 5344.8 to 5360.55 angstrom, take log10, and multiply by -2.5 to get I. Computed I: -0.03 mag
